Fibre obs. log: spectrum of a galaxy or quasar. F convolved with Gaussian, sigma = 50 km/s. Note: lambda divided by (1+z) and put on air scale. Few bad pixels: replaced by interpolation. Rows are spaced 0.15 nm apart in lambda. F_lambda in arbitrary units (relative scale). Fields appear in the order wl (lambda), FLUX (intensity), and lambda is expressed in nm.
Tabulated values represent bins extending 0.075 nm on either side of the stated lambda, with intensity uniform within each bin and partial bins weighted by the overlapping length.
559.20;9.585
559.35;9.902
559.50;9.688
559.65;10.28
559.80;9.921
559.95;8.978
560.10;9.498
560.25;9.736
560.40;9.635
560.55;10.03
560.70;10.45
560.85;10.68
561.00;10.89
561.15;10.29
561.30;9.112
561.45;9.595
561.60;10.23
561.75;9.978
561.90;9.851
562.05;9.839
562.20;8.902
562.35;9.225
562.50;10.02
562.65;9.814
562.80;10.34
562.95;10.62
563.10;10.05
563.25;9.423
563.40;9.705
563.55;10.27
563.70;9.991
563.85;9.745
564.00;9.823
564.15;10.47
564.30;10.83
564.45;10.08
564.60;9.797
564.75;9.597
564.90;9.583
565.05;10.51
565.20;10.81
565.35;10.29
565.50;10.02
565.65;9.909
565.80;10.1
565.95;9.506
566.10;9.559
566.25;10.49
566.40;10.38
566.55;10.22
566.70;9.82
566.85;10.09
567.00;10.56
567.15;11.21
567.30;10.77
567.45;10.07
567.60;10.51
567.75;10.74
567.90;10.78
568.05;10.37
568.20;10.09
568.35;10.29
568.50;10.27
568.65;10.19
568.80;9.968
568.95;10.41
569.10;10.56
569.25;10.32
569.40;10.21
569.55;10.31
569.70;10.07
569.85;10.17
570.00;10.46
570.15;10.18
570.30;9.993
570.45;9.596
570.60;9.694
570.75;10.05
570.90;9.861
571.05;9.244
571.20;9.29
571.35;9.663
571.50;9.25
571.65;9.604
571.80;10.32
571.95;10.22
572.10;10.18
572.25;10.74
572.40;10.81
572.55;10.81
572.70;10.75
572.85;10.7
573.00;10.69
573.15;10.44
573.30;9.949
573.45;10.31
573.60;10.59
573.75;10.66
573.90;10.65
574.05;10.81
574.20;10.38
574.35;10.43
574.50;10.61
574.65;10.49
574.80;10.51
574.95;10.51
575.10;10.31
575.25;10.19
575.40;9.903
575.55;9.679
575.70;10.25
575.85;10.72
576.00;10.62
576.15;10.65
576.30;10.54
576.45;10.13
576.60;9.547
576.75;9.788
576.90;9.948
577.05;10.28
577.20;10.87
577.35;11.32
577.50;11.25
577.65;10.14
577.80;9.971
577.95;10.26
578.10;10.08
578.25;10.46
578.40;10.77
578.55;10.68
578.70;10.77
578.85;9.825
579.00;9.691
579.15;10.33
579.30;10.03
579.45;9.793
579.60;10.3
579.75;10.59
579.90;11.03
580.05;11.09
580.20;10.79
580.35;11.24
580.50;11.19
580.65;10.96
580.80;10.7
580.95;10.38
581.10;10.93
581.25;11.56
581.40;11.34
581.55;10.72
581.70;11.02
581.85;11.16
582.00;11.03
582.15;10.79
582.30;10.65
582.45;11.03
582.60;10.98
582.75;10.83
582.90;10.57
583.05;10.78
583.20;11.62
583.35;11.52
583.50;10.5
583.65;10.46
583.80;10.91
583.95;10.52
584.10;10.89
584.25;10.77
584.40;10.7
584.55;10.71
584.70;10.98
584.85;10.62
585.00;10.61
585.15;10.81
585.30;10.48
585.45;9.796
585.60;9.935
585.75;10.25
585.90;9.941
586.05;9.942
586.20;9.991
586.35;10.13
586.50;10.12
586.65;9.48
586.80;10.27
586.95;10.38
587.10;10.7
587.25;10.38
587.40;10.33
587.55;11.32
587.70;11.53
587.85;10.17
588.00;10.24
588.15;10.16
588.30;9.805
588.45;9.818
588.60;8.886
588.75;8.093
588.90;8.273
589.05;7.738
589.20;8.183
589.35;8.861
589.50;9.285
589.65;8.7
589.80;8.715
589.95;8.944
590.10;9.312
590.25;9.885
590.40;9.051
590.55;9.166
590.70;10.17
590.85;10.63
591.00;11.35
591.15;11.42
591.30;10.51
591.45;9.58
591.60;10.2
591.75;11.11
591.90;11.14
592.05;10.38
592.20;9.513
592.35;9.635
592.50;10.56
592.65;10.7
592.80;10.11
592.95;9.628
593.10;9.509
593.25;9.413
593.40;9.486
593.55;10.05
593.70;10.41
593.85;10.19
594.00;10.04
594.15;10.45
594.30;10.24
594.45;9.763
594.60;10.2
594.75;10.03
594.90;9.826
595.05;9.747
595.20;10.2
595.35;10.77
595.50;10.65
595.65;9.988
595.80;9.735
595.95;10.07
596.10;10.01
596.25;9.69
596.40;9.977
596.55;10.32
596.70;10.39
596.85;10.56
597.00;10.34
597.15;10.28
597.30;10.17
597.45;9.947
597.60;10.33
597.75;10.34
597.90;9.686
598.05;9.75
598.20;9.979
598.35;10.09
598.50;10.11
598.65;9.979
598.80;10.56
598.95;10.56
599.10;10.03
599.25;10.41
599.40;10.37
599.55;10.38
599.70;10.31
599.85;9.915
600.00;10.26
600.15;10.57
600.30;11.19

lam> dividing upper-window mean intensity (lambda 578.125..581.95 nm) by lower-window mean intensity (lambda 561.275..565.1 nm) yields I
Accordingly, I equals 1.08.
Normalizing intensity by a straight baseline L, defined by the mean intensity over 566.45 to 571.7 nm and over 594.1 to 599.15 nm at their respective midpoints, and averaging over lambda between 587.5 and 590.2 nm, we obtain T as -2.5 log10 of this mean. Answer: 0.09 mag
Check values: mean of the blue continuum 10.1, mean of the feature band 9.32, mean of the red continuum 10.1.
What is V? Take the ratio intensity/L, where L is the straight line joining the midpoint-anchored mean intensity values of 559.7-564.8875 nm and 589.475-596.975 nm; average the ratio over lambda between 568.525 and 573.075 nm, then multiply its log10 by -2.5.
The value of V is -0.02 mag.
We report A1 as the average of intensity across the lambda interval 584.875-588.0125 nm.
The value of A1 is 10.3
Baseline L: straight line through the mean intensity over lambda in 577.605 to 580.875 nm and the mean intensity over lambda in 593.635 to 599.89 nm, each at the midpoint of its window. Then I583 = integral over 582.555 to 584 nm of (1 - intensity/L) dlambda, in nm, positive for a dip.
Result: -0.06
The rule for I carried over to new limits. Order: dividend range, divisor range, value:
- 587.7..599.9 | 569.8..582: 0.96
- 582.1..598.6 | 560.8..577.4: 0.99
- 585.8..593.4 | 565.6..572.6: 0.97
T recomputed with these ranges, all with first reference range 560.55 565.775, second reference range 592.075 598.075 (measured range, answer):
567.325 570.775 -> -0.02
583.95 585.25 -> -0.07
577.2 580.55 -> -0.05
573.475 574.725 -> -0.06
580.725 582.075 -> -0.10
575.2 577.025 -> -0.01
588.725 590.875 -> 0.12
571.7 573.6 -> -0.05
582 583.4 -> -0.09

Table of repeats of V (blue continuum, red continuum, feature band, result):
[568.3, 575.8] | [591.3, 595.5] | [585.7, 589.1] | 0.02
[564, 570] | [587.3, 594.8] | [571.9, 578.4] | -0.03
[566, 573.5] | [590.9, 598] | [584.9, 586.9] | 0.01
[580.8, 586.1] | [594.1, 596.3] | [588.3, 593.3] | 0.07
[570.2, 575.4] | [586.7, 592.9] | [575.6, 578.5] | -0.03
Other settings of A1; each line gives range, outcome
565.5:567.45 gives 10.2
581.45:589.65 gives 10.3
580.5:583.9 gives 10.9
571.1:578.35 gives 10.3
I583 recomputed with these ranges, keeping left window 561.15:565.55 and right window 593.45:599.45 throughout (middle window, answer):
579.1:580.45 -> -0.073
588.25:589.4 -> 0.162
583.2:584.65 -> -0.107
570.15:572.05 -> 0.047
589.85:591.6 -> 0.022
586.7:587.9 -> -0.062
